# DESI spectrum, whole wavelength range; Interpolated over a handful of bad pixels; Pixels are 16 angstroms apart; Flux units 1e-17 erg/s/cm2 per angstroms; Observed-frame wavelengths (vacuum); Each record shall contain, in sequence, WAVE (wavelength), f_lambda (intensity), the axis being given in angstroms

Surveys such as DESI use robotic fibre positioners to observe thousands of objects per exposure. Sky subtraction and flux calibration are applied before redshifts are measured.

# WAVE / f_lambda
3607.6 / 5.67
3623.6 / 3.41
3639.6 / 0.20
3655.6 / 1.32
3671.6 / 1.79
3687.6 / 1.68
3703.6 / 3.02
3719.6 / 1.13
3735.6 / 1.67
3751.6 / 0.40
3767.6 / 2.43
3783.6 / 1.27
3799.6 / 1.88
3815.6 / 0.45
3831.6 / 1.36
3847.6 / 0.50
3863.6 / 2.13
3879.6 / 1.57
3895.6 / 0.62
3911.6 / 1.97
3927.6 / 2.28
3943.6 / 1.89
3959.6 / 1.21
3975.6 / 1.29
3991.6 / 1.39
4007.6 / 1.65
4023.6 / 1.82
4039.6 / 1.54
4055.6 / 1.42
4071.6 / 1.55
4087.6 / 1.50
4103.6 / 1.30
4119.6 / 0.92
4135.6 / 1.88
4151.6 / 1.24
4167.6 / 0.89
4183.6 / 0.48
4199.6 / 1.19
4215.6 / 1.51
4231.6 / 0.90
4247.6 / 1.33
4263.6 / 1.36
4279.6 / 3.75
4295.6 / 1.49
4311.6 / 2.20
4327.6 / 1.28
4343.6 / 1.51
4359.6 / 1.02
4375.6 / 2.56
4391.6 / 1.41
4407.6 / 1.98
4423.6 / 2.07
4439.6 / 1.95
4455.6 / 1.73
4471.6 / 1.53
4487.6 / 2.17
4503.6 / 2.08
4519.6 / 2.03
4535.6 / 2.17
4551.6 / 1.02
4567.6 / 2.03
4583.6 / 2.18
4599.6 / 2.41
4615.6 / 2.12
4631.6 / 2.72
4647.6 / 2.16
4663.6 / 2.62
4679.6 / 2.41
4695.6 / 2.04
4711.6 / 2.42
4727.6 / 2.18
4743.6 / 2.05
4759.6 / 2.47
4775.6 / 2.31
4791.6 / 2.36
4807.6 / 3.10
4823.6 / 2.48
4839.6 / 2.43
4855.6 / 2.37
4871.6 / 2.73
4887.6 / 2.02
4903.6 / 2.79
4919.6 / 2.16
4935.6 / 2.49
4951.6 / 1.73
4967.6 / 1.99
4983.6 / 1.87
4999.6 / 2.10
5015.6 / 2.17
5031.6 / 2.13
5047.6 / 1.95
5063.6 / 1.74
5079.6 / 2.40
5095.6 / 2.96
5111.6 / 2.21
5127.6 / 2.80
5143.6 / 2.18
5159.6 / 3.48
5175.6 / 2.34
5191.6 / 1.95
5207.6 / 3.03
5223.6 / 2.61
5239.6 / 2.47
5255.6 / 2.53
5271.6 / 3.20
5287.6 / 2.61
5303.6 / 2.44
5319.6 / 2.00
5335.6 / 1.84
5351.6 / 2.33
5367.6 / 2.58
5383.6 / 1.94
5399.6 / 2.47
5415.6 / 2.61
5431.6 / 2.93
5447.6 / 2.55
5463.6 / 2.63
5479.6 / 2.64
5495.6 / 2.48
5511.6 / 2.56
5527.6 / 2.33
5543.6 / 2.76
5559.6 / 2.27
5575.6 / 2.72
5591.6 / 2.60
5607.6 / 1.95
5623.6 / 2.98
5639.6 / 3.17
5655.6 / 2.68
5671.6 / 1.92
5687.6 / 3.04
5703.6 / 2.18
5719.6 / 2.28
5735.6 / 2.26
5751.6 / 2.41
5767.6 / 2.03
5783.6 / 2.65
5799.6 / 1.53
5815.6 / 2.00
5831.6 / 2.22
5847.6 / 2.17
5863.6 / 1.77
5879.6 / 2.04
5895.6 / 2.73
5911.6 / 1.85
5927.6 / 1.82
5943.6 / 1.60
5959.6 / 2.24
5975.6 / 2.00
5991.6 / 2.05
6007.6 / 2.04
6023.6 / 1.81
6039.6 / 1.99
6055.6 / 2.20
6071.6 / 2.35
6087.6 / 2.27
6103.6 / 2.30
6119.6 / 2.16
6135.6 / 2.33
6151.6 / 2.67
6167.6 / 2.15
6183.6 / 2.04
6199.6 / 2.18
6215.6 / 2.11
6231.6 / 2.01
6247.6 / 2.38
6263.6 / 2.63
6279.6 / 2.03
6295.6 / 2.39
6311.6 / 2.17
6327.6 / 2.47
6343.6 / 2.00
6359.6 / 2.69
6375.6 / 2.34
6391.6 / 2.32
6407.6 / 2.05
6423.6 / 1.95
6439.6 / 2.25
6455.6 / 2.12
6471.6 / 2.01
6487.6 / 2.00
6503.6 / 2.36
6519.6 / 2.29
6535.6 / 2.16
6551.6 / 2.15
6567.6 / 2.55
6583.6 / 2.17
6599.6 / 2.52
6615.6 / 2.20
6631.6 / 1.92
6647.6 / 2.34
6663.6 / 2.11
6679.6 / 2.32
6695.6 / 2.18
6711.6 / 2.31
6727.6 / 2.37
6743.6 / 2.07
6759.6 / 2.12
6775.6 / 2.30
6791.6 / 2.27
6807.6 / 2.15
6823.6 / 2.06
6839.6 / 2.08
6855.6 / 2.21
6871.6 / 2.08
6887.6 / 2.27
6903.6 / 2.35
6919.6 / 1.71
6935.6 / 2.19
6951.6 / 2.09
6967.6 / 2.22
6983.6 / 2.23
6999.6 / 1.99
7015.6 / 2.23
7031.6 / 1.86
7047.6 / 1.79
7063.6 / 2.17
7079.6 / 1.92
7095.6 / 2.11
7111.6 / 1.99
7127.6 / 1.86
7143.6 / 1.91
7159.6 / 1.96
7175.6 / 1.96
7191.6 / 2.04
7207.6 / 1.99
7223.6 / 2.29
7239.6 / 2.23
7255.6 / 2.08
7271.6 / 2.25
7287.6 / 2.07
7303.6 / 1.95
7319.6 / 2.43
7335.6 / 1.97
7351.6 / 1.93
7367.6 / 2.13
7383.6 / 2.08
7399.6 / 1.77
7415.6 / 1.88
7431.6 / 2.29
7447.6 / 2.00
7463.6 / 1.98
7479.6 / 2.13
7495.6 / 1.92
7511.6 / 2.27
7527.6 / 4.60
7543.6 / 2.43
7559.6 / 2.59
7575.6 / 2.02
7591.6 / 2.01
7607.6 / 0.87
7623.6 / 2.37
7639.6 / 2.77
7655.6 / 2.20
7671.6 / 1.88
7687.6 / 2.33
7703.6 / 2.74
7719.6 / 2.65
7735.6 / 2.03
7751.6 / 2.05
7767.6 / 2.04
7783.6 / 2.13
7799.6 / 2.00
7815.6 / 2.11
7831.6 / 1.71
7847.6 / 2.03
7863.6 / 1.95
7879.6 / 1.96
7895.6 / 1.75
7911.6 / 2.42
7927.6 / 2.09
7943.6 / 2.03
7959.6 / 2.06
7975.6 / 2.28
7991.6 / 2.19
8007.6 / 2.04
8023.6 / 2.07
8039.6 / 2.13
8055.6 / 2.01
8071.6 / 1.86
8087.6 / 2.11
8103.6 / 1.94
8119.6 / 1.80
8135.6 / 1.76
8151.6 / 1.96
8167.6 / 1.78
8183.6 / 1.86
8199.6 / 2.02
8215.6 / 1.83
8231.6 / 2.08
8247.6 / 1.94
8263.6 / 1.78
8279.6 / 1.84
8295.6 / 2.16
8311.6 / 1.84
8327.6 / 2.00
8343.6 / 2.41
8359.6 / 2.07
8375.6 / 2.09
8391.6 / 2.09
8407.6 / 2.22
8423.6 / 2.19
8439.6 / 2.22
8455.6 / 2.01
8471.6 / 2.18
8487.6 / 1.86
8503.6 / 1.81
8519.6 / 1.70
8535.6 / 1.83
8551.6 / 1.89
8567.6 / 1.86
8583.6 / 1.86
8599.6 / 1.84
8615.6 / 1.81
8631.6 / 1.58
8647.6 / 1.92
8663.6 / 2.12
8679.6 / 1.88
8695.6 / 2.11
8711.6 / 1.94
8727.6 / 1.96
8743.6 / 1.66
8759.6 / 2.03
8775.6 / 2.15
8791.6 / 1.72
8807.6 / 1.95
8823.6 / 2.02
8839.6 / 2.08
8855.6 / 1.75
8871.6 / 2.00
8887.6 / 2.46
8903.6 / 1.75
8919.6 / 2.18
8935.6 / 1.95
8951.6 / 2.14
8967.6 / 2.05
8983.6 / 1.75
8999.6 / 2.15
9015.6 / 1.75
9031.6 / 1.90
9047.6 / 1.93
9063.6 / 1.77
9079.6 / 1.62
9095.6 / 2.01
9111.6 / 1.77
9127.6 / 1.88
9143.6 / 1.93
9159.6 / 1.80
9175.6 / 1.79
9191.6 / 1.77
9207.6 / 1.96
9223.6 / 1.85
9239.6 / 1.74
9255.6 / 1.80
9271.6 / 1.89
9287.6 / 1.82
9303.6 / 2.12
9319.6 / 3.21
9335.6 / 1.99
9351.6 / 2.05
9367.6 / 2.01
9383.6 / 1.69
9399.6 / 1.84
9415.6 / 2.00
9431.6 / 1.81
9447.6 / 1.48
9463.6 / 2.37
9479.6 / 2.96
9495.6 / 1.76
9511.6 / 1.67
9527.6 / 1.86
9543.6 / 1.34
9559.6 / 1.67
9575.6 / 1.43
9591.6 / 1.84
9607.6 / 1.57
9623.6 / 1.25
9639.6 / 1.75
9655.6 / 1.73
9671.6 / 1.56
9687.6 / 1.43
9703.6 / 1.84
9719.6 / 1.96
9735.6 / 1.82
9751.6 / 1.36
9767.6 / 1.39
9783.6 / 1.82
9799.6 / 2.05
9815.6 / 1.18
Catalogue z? 0.147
